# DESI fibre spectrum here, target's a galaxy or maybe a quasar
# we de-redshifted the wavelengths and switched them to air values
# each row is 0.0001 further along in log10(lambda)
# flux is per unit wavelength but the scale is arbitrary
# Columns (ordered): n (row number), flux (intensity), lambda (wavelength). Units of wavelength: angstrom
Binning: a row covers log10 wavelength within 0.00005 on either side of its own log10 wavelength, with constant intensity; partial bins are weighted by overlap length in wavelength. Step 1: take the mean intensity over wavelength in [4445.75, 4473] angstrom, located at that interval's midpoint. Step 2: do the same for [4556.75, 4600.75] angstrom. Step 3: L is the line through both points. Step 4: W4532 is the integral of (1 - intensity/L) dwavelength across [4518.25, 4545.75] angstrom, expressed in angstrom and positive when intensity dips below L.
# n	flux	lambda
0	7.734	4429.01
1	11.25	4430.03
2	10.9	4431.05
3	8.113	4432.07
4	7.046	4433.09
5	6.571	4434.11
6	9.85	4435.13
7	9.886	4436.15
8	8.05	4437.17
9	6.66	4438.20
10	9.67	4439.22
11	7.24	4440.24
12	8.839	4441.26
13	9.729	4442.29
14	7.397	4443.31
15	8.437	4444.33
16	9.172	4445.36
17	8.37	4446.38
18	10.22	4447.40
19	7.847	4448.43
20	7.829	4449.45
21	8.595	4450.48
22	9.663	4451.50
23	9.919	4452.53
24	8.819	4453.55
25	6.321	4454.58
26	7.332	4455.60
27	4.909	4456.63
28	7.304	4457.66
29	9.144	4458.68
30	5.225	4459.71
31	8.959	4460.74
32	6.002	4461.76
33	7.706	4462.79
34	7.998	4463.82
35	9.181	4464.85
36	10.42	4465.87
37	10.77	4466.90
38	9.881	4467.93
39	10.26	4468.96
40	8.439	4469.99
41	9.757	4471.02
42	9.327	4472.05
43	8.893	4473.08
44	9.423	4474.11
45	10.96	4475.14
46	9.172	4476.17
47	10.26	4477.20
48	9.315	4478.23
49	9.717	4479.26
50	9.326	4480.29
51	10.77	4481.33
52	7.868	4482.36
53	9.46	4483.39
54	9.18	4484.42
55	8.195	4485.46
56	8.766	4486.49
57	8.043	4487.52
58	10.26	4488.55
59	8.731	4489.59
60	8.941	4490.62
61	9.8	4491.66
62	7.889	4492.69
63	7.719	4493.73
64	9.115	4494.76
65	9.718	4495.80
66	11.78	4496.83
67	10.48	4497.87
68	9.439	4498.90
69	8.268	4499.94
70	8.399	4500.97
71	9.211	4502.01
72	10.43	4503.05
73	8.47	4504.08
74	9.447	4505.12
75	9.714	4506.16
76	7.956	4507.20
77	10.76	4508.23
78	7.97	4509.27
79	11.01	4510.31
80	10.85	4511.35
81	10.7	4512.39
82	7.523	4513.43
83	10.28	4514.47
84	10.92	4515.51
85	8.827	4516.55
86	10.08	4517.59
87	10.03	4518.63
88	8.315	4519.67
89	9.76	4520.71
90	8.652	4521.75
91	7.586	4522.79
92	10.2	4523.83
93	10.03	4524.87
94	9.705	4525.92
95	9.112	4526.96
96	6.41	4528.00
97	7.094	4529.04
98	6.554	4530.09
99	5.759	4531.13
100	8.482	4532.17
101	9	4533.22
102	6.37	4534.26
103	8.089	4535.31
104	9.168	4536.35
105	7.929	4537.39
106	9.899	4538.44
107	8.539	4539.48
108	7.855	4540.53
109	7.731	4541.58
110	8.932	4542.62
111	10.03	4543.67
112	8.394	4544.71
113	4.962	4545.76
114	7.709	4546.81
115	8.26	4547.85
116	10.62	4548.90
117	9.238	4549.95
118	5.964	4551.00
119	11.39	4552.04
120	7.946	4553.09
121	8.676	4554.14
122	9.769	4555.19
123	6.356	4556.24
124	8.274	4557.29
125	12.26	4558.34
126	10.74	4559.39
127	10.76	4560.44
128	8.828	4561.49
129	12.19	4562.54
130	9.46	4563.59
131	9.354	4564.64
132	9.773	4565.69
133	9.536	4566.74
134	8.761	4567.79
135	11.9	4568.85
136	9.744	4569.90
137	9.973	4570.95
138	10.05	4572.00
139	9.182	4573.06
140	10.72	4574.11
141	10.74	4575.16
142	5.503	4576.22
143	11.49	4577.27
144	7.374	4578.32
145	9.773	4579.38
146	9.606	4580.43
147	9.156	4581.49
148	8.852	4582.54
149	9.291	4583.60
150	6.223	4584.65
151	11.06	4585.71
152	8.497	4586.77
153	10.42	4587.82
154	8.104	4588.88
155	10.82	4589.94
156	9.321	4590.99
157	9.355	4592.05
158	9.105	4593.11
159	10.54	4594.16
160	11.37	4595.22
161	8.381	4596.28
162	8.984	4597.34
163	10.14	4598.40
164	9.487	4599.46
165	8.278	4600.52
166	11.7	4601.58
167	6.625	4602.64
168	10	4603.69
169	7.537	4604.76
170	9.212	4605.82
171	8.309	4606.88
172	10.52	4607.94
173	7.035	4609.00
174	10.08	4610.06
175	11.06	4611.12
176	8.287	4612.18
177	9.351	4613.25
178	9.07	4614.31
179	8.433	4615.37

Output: 2.4 angstrom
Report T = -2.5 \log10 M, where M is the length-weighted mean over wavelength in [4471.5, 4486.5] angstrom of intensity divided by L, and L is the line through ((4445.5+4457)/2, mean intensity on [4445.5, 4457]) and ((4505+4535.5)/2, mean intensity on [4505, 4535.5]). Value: -0.108 mag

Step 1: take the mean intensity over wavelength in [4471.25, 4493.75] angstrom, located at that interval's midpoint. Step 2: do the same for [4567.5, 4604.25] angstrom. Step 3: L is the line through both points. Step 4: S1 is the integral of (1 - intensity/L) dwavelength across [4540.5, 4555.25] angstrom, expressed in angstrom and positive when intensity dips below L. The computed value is 1.4 angstrom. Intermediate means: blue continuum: 9.22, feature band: 8.48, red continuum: 9.44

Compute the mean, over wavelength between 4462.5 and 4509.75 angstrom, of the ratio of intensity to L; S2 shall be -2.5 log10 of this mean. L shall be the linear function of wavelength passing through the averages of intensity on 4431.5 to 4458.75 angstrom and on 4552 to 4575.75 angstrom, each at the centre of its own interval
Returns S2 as -0.06 mag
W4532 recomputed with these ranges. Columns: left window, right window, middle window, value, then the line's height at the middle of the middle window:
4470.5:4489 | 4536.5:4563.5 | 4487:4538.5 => 0.9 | 9.17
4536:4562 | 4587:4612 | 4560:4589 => -1.4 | 9.1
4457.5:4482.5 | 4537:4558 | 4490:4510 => -0.9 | 8.84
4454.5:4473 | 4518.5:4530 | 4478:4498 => -1.8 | 8.47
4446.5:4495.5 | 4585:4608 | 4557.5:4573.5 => -1.5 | 9.25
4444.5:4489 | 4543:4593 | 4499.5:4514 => -0.6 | 9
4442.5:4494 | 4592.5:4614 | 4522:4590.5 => 1.2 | 9.11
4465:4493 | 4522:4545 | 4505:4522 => -1.7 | 8.72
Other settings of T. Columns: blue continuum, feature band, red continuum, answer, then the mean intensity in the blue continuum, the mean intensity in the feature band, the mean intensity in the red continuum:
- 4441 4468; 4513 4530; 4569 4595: -0.01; 8.34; 8.98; 9.43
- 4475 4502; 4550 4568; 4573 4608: -0.02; 9.27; 9.42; 9.27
